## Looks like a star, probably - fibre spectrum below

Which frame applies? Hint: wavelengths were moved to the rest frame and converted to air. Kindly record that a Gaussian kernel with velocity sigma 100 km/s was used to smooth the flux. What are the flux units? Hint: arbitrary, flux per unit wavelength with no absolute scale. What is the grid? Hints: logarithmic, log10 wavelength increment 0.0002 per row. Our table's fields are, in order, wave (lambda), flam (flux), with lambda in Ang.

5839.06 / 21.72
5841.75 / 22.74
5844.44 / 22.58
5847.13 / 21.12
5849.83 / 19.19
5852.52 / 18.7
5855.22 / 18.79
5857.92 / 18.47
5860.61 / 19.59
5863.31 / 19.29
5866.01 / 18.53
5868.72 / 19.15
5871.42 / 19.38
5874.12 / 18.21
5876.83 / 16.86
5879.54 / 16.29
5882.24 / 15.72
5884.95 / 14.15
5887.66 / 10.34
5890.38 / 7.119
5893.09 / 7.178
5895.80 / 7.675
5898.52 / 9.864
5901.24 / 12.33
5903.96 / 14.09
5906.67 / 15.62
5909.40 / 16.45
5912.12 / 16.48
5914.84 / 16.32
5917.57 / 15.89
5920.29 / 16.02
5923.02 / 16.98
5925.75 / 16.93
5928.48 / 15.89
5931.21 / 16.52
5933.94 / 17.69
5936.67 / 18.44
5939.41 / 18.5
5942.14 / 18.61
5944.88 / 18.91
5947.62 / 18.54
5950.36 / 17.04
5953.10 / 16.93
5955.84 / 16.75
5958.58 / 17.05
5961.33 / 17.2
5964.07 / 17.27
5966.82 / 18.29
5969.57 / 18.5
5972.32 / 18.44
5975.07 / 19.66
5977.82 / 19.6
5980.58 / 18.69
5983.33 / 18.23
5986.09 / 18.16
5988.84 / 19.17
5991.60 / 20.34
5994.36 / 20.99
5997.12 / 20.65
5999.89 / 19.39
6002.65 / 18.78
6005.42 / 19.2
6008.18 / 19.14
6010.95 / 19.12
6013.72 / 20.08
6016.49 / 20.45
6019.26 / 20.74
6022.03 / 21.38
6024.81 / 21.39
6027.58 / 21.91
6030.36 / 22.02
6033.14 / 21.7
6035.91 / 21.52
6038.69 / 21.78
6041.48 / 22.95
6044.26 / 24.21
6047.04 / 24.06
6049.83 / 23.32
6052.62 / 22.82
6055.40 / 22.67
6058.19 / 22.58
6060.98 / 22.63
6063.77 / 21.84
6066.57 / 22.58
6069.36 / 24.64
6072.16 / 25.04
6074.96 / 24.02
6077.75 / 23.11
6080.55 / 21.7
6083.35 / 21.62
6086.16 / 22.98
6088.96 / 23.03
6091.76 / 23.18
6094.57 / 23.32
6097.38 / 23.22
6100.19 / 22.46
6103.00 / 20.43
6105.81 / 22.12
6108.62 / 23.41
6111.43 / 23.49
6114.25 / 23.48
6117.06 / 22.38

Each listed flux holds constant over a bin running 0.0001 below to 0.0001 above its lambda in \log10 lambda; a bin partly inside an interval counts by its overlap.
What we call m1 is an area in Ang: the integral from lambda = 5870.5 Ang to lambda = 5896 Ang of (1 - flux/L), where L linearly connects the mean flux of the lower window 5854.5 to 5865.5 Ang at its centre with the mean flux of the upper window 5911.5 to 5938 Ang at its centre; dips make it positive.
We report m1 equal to 6.8 Ang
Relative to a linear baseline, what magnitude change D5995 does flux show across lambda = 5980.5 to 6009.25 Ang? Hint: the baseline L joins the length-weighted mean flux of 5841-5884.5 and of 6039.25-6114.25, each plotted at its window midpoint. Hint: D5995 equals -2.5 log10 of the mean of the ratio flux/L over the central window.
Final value 0.11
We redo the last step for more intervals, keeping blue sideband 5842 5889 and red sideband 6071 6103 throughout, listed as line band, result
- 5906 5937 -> 0.169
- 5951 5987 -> 0.132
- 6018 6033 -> 0.005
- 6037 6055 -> -0.052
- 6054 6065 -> -0.006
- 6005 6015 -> 0.099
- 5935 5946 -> 0.066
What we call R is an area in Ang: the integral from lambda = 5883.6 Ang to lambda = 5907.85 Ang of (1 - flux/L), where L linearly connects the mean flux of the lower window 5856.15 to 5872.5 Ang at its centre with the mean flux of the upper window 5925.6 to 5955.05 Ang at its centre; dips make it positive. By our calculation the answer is 9.9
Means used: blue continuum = 19.1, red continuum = 17.7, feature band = 10.9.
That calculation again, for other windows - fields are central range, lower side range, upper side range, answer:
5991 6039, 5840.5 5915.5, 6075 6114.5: -0.6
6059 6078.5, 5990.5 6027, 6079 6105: -1.4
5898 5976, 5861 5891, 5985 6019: 4.6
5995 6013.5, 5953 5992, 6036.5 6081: 0.5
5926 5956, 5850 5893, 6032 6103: 1.8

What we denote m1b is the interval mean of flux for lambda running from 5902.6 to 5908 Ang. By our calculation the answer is 14.9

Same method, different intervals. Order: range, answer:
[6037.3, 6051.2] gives 23.3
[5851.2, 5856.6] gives 18.7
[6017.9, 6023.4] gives 21.1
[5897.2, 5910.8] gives 13.7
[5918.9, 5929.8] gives 16.5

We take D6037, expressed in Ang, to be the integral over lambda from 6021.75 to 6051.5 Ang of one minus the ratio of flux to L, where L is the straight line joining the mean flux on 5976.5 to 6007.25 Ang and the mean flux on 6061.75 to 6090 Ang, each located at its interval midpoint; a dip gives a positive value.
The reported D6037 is -1.5 Ang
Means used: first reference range 19.4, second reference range 23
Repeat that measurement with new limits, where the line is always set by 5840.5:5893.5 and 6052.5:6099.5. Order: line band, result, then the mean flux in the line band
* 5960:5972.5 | 1.3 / 17.9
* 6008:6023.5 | 0.8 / 20.2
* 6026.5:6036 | 0.0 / 21.8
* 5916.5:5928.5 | 1.5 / 16.4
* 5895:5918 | 5.6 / 13.9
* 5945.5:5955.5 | 1.1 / 17.5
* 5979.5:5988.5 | 0.9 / 18.5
